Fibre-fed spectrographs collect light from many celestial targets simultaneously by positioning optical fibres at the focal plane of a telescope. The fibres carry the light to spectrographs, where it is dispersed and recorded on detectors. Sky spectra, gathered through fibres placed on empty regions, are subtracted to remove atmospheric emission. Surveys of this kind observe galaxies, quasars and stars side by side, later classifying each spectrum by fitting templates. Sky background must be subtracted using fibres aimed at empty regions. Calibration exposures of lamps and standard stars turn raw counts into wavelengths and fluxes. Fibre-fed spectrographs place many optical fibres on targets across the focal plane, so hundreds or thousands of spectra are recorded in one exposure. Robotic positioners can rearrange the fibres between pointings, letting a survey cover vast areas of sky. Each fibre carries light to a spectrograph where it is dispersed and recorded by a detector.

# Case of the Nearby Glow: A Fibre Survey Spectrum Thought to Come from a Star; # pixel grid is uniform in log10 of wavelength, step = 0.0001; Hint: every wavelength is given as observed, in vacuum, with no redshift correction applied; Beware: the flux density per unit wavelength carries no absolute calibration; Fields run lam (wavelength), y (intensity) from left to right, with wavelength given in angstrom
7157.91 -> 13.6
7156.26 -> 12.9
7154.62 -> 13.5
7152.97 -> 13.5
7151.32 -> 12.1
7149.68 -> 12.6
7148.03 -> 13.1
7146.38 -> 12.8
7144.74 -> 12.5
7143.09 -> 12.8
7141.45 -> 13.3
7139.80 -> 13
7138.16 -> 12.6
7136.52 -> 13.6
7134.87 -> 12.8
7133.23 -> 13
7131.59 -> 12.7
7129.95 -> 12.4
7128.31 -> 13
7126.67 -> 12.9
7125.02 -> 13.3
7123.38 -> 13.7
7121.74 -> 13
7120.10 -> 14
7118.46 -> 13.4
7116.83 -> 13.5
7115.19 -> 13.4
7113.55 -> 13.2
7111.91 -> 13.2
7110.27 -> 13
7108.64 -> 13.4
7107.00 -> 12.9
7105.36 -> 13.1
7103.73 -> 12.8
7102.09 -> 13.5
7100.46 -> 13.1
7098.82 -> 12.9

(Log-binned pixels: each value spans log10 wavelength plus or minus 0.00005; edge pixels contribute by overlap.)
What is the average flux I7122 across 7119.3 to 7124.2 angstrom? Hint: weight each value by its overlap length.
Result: 13.6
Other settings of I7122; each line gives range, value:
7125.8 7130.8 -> 12.8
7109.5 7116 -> 13.2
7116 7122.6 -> 13.5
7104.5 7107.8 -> 13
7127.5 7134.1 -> 12.8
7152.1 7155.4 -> 13.5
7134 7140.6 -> 13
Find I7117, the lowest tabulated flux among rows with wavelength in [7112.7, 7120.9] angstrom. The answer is 13.2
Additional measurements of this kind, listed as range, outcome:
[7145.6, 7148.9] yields 12.8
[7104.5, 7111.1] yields 12.9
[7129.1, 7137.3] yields 12.4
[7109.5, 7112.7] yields 13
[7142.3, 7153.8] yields 12.1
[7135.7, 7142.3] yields 12.6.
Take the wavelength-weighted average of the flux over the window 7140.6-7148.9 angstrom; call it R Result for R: 12.9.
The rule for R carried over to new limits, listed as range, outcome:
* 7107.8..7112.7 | 13.2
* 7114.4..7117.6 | 13.4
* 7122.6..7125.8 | 13.5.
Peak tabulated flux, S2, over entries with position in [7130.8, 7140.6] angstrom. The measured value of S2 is 13.6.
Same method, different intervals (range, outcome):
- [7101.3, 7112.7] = 13.5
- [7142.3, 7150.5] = 13.1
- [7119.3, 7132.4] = 14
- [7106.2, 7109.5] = 13.4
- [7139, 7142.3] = 13.3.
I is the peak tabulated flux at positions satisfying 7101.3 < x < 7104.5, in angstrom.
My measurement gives 13.5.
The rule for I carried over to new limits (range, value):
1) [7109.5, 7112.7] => 13.2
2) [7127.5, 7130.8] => 13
